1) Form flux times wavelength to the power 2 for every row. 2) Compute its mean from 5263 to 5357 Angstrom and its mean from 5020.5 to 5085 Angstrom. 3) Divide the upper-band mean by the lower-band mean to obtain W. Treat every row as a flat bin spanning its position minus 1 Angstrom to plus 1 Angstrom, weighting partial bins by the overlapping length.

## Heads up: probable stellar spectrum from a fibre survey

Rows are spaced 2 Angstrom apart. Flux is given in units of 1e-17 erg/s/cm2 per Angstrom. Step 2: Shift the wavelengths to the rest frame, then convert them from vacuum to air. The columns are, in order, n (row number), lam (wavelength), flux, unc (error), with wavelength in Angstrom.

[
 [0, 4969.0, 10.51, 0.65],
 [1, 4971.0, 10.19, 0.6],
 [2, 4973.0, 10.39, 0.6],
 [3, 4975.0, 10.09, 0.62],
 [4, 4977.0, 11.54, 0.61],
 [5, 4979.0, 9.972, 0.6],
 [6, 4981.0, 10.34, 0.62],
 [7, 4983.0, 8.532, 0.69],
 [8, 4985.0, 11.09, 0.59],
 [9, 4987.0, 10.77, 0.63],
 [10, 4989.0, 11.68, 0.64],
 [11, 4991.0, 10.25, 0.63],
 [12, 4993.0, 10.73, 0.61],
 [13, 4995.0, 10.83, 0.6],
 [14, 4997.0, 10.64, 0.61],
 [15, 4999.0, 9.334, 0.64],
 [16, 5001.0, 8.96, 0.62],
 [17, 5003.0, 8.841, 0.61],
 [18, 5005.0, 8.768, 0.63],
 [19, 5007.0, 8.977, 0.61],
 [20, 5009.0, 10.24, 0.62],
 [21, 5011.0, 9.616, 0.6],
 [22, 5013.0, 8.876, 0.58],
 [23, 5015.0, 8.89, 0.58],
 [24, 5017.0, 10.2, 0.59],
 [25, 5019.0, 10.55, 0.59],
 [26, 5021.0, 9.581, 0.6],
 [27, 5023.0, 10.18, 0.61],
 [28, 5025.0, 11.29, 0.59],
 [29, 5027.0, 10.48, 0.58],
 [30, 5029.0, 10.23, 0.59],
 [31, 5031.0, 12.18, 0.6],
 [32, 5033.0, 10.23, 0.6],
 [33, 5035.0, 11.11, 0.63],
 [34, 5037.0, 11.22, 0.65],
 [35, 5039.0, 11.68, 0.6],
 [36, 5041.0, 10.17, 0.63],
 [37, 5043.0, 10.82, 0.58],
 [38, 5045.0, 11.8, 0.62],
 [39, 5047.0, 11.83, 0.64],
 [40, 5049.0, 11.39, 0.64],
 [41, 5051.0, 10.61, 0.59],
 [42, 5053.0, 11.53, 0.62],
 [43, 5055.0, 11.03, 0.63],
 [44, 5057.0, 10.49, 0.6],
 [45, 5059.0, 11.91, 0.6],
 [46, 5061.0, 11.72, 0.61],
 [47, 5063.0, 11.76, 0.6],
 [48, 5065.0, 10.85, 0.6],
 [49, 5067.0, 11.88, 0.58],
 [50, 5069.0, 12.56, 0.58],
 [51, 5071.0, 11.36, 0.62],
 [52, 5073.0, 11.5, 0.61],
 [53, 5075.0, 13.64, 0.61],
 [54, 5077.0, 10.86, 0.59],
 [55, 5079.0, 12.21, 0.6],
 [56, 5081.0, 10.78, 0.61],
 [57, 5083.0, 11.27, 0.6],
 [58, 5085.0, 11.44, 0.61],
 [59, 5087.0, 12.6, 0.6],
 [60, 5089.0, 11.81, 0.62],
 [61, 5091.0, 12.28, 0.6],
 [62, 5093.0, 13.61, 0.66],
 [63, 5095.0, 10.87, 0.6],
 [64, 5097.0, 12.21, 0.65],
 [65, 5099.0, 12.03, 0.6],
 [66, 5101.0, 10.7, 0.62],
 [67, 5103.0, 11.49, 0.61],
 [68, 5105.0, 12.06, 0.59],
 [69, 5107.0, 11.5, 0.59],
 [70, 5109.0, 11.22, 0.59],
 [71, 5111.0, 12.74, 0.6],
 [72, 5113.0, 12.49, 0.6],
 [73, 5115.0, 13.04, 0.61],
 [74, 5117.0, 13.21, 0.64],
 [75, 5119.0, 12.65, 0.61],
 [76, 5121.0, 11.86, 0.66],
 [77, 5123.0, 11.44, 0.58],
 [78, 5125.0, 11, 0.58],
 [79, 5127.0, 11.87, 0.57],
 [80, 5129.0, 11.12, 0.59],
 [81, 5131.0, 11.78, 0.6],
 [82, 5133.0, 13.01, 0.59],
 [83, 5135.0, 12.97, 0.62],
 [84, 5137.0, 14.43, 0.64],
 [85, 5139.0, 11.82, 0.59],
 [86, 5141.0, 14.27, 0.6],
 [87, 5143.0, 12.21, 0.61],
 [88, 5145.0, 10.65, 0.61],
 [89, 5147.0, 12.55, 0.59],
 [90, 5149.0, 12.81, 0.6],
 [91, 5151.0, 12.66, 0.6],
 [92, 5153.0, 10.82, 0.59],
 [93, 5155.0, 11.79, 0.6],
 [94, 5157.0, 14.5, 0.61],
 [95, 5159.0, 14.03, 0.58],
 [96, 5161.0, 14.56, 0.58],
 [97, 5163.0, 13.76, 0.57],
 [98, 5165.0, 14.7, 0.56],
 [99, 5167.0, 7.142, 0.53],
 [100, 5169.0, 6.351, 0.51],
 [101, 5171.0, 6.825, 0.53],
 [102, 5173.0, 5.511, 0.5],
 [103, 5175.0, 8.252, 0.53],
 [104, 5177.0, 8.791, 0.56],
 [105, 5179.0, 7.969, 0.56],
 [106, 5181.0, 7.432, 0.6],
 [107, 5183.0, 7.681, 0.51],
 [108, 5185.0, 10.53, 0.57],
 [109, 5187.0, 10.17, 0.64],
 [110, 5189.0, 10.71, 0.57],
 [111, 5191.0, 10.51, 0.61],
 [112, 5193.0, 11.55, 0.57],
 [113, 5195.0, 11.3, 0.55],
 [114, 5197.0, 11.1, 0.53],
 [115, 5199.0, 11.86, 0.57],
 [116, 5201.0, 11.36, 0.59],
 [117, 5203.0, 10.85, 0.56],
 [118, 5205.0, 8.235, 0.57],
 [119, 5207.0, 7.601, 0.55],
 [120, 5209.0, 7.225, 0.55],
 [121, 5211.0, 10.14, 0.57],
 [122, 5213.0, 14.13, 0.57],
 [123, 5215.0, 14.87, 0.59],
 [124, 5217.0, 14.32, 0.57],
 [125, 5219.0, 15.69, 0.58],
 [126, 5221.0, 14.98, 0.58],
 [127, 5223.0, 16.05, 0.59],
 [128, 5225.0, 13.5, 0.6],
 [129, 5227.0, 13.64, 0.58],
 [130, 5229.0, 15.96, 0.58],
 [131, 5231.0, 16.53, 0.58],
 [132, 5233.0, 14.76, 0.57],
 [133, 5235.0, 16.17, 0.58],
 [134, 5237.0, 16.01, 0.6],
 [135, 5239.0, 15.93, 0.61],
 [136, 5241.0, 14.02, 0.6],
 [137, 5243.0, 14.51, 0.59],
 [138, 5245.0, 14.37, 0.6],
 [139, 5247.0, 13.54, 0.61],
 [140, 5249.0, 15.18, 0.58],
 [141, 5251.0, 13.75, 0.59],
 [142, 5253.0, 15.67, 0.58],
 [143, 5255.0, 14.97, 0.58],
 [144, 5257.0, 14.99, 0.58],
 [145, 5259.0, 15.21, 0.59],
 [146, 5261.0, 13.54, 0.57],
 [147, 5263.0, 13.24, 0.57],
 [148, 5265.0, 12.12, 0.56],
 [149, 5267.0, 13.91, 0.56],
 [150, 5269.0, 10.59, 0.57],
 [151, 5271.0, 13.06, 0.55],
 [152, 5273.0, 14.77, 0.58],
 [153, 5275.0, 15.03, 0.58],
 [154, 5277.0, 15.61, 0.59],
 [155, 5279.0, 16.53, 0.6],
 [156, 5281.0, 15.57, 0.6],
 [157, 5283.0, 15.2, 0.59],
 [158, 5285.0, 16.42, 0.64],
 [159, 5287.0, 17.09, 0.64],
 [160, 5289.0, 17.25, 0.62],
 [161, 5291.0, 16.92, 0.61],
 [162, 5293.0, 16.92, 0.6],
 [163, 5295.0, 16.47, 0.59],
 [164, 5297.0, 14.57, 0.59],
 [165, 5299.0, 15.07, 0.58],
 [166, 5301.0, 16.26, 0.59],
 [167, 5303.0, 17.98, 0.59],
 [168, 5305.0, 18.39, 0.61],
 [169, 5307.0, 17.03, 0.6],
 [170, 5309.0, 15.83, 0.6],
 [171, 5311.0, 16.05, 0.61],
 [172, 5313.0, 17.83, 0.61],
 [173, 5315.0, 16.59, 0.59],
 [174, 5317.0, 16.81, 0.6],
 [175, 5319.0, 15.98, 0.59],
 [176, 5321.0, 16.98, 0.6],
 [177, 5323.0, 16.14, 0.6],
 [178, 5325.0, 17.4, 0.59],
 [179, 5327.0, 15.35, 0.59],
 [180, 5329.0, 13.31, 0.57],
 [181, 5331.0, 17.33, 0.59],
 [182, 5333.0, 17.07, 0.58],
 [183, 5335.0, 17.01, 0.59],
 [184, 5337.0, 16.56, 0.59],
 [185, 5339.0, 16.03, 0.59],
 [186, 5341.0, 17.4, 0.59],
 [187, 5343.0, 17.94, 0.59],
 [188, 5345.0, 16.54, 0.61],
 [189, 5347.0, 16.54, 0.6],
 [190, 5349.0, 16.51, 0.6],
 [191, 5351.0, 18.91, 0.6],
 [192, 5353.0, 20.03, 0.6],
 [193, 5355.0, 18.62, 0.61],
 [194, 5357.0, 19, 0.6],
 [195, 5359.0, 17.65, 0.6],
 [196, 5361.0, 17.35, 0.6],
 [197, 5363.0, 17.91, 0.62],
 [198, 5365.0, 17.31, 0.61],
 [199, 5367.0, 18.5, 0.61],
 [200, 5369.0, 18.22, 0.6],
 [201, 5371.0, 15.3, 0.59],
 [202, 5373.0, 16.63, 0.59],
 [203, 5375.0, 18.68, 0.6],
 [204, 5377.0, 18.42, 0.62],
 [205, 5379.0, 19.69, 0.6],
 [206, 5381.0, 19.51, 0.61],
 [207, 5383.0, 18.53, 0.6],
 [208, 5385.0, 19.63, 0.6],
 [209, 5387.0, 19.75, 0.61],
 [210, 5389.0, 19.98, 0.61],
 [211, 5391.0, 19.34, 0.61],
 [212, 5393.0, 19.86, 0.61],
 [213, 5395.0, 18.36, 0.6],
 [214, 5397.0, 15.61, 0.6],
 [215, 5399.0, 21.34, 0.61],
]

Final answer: 1.59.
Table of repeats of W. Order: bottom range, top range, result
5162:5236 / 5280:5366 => 1.56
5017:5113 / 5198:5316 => 1.38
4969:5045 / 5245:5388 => 1.81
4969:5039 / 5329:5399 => 2.02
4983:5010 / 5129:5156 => 1.31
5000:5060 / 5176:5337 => 1.48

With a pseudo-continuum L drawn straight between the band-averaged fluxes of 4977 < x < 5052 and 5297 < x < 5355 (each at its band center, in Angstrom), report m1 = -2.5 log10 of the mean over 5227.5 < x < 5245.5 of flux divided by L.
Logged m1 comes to -0.028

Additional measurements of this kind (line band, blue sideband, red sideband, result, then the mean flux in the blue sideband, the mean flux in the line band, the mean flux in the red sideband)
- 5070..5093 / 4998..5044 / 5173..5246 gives -0.11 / 10.1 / 11.9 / 12.1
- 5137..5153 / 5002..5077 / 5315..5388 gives 0.05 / 10.8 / 12.4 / 17.5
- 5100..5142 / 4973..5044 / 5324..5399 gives 0.04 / 10.3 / 12.2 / 17.8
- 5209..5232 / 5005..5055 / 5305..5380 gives 0.03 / 10.5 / 14.2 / 17.2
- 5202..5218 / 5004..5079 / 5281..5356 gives 0.31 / 10.9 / 10.9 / 16.7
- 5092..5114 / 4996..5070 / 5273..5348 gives 0.02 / 10.6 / 11.9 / 16.4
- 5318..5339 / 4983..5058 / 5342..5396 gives 0.07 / 10.4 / 16.3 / 18.3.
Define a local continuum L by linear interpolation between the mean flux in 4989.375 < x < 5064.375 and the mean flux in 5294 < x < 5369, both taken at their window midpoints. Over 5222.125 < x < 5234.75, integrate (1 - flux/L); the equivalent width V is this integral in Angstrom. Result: -0.27 Angstrom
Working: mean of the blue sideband 10.5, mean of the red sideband 17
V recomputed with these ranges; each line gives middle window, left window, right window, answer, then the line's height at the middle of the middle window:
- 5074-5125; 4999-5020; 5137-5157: -2.8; 11.4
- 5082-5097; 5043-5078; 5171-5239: -0.5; 11.6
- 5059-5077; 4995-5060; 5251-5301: -1.1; 11.2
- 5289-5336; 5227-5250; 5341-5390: 1.1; 16.9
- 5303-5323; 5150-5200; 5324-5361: -1.1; 16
